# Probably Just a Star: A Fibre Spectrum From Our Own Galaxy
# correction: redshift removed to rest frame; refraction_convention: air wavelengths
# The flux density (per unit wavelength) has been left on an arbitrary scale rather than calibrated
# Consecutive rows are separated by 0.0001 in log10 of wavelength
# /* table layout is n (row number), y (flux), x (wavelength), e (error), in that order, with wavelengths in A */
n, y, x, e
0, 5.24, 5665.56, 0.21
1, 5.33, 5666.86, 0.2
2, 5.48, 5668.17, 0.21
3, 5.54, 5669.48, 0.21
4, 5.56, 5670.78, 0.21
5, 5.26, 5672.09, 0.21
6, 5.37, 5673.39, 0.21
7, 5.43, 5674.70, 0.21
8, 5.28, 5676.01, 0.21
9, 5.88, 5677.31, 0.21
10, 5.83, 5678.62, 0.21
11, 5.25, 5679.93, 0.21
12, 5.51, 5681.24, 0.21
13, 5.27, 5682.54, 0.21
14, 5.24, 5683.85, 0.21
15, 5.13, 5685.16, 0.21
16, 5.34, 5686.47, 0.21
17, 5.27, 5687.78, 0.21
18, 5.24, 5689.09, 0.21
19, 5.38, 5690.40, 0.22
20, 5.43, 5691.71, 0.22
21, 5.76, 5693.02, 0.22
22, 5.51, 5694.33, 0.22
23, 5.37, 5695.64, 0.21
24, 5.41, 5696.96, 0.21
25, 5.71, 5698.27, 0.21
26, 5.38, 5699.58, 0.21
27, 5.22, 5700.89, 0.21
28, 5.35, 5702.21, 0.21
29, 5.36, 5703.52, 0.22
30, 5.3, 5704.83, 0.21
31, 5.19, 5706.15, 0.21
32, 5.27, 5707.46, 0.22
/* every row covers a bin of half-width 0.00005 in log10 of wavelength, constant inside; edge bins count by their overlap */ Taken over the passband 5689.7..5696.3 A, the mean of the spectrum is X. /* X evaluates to 5.49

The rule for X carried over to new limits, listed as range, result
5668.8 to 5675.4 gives 5.43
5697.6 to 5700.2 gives 5.56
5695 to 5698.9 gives 5.49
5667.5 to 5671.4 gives 5.52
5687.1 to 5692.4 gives 5.33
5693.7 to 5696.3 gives 5.43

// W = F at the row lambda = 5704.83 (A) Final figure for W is 5.3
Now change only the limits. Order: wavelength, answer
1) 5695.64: 5.37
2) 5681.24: 5.51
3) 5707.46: 5.27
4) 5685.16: 5.13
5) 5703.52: 5.36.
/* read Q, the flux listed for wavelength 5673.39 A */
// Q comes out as 5.37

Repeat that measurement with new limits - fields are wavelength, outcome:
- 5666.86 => 5.33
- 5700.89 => 5.22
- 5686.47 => 5.34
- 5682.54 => 5.27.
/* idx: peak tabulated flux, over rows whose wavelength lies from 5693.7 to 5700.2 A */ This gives 5.71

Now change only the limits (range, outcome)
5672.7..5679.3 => 5.88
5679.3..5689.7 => 5.51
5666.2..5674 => 5.56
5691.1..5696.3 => 5.76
